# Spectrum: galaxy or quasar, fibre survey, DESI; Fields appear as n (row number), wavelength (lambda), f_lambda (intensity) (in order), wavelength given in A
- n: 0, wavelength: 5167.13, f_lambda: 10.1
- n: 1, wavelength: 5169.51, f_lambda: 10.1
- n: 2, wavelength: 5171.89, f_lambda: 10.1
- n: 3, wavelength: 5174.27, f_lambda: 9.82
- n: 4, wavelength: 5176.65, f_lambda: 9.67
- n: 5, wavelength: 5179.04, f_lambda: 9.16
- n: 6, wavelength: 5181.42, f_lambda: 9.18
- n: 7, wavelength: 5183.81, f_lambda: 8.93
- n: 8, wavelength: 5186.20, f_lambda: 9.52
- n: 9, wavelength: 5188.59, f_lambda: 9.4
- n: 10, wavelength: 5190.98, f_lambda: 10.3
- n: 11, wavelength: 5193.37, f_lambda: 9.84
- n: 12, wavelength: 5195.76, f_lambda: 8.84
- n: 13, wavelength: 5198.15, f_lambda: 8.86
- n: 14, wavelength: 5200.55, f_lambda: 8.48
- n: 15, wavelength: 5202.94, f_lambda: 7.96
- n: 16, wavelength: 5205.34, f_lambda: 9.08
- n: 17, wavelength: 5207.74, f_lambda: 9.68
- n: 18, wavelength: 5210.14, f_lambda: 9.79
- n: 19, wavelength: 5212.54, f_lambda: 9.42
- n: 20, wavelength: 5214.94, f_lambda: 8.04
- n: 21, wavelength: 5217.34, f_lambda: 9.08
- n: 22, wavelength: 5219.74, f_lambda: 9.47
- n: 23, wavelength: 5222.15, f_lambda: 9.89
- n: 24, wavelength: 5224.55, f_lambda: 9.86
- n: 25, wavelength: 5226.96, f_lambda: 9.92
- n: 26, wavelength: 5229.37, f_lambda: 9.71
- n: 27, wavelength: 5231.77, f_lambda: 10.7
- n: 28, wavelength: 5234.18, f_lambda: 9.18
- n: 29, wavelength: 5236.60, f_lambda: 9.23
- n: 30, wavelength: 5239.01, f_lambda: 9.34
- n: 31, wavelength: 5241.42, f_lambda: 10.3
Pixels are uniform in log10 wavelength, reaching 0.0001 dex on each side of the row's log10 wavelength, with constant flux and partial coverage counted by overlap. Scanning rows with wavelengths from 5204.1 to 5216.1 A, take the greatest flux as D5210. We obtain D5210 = 9.79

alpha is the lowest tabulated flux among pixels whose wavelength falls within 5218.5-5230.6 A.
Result 9.47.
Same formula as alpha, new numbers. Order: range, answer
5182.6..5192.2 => 8.93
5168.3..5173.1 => 10.1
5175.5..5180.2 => 9.16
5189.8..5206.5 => 7.96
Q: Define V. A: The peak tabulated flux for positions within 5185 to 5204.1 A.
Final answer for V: 10.3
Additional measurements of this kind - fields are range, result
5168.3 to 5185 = 10.1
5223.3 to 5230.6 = 9.92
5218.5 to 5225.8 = 9.89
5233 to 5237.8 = 9.23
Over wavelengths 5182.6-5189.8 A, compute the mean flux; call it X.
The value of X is 9.28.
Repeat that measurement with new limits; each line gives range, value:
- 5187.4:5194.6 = 9.85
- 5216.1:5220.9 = 9.27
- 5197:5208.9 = 8.8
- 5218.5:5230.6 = 9.78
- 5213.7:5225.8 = 9.27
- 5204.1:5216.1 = 9.2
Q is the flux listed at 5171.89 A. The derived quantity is 10.1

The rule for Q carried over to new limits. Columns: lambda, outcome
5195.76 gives 8.84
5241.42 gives 10.3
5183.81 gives 8.93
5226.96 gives 9.92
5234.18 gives 9.18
